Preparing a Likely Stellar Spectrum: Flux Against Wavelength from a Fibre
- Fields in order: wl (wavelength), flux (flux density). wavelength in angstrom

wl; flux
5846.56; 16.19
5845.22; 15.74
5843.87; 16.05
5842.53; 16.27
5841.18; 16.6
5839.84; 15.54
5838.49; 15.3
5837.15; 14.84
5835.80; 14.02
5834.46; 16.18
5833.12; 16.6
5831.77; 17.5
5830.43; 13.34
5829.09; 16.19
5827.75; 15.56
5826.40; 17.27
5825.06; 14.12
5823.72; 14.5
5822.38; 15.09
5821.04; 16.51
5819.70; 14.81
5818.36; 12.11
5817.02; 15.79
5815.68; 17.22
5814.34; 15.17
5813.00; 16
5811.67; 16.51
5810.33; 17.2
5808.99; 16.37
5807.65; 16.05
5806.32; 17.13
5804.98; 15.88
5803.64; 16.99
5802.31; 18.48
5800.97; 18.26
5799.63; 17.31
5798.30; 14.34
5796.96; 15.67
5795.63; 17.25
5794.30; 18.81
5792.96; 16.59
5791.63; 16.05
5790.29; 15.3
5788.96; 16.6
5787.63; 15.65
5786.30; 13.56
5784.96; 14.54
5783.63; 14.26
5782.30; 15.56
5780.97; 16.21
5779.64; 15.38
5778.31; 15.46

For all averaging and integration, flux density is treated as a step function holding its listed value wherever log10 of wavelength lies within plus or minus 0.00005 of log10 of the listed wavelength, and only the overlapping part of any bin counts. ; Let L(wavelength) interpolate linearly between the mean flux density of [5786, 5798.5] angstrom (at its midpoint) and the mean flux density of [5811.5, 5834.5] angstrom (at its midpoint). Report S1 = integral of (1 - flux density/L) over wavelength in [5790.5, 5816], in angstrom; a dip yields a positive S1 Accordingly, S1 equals -1.2 angstrom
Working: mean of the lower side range 16.1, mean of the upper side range 15.5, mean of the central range 16.7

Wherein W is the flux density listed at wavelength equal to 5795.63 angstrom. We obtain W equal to 17.25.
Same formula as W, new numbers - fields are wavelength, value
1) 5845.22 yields 15.74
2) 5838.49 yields 15.3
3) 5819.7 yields 14.81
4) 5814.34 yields 15.17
